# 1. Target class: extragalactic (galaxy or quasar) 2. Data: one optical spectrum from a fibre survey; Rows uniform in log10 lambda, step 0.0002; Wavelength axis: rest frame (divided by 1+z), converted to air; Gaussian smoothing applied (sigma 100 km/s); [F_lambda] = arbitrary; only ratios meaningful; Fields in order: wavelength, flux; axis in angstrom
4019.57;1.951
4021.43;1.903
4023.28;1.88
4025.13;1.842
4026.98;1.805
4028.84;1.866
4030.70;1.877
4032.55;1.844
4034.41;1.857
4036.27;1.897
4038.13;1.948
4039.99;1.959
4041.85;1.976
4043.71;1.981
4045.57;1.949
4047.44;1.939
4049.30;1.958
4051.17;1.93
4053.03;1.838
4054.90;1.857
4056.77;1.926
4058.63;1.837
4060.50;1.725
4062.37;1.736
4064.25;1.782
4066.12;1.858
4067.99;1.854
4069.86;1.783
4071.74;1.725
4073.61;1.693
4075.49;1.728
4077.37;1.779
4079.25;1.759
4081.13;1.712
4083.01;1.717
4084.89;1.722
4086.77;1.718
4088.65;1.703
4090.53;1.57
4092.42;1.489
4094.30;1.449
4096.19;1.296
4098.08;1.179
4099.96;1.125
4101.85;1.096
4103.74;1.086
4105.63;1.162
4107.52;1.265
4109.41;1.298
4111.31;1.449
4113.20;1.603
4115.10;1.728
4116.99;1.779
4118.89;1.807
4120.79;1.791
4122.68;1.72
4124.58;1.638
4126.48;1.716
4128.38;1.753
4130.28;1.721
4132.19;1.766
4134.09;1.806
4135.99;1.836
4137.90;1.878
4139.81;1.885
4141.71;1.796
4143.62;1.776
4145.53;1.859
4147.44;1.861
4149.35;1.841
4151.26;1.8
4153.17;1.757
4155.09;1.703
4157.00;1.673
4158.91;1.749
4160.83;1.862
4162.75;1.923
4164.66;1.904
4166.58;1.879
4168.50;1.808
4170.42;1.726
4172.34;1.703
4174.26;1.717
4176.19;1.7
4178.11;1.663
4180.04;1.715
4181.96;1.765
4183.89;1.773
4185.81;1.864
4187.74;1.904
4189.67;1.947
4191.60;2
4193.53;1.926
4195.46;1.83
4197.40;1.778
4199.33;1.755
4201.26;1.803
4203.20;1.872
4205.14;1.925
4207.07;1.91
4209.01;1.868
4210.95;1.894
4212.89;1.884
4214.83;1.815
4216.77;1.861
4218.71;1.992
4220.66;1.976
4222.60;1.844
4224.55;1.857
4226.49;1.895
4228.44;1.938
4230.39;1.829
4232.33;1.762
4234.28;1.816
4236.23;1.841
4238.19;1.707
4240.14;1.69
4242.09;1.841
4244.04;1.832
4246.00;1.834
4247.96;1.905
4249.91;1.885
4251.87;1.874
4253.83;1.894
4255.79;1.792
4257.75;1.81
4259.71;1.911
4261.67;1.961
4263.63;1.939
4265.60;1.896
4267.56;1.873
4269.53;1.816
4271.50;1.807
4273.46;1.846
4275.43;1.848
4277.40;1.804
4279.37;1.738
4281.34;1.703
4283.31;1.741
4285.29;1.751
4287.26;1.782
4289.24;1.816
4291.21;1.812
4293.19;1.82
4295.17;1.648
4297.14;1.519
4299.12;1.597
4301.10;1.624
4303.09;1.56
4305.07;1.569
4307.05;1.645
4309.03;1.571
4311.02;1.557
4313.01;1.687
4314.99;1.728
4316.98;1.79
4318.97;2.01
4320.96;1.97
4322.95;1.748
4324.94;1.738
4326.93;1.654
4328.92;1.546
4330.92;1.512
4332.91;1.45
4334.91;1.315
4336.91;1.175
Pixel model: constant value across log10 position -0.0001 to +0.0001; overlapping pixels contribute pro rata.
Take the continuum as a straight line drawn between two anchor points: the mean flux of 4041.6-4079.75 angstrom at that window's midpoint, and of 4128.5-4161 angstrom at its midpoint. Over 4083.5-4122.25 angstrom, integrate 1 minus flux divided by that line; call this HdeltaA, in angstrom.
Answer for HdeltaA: 7.3 angstrom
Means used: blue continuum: 1.84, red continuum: 1.8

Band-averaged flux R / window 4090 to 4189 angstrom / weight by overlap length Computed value 1.67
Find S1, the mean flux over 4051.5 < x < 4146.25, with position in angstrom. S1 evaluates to 1.66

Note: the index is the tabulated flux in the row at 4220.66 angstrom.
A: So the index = 1.976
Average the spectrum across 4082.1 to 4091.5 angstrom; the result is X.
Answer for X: 1.69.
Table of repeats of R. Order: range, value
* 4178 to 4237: 1.86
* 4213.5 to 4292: 1.84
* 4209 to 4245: 1.85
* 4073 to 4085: 1.73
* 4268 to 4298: 1.77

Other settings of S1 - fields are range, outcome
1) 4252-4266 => 1.88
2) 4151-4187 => 1.77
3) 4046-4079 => 1.82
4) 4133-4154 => 1.83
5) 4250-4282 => 1.85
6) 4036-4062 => 1.91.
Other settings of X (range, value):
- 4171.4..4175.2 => 1.71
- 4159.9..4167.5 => 1.89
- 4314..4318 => 1.76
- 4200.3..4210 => 1.87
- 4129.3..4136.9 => 1.78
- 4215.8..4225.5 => 1.91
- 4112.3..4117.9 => 1.7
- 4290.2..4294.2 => 1.82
